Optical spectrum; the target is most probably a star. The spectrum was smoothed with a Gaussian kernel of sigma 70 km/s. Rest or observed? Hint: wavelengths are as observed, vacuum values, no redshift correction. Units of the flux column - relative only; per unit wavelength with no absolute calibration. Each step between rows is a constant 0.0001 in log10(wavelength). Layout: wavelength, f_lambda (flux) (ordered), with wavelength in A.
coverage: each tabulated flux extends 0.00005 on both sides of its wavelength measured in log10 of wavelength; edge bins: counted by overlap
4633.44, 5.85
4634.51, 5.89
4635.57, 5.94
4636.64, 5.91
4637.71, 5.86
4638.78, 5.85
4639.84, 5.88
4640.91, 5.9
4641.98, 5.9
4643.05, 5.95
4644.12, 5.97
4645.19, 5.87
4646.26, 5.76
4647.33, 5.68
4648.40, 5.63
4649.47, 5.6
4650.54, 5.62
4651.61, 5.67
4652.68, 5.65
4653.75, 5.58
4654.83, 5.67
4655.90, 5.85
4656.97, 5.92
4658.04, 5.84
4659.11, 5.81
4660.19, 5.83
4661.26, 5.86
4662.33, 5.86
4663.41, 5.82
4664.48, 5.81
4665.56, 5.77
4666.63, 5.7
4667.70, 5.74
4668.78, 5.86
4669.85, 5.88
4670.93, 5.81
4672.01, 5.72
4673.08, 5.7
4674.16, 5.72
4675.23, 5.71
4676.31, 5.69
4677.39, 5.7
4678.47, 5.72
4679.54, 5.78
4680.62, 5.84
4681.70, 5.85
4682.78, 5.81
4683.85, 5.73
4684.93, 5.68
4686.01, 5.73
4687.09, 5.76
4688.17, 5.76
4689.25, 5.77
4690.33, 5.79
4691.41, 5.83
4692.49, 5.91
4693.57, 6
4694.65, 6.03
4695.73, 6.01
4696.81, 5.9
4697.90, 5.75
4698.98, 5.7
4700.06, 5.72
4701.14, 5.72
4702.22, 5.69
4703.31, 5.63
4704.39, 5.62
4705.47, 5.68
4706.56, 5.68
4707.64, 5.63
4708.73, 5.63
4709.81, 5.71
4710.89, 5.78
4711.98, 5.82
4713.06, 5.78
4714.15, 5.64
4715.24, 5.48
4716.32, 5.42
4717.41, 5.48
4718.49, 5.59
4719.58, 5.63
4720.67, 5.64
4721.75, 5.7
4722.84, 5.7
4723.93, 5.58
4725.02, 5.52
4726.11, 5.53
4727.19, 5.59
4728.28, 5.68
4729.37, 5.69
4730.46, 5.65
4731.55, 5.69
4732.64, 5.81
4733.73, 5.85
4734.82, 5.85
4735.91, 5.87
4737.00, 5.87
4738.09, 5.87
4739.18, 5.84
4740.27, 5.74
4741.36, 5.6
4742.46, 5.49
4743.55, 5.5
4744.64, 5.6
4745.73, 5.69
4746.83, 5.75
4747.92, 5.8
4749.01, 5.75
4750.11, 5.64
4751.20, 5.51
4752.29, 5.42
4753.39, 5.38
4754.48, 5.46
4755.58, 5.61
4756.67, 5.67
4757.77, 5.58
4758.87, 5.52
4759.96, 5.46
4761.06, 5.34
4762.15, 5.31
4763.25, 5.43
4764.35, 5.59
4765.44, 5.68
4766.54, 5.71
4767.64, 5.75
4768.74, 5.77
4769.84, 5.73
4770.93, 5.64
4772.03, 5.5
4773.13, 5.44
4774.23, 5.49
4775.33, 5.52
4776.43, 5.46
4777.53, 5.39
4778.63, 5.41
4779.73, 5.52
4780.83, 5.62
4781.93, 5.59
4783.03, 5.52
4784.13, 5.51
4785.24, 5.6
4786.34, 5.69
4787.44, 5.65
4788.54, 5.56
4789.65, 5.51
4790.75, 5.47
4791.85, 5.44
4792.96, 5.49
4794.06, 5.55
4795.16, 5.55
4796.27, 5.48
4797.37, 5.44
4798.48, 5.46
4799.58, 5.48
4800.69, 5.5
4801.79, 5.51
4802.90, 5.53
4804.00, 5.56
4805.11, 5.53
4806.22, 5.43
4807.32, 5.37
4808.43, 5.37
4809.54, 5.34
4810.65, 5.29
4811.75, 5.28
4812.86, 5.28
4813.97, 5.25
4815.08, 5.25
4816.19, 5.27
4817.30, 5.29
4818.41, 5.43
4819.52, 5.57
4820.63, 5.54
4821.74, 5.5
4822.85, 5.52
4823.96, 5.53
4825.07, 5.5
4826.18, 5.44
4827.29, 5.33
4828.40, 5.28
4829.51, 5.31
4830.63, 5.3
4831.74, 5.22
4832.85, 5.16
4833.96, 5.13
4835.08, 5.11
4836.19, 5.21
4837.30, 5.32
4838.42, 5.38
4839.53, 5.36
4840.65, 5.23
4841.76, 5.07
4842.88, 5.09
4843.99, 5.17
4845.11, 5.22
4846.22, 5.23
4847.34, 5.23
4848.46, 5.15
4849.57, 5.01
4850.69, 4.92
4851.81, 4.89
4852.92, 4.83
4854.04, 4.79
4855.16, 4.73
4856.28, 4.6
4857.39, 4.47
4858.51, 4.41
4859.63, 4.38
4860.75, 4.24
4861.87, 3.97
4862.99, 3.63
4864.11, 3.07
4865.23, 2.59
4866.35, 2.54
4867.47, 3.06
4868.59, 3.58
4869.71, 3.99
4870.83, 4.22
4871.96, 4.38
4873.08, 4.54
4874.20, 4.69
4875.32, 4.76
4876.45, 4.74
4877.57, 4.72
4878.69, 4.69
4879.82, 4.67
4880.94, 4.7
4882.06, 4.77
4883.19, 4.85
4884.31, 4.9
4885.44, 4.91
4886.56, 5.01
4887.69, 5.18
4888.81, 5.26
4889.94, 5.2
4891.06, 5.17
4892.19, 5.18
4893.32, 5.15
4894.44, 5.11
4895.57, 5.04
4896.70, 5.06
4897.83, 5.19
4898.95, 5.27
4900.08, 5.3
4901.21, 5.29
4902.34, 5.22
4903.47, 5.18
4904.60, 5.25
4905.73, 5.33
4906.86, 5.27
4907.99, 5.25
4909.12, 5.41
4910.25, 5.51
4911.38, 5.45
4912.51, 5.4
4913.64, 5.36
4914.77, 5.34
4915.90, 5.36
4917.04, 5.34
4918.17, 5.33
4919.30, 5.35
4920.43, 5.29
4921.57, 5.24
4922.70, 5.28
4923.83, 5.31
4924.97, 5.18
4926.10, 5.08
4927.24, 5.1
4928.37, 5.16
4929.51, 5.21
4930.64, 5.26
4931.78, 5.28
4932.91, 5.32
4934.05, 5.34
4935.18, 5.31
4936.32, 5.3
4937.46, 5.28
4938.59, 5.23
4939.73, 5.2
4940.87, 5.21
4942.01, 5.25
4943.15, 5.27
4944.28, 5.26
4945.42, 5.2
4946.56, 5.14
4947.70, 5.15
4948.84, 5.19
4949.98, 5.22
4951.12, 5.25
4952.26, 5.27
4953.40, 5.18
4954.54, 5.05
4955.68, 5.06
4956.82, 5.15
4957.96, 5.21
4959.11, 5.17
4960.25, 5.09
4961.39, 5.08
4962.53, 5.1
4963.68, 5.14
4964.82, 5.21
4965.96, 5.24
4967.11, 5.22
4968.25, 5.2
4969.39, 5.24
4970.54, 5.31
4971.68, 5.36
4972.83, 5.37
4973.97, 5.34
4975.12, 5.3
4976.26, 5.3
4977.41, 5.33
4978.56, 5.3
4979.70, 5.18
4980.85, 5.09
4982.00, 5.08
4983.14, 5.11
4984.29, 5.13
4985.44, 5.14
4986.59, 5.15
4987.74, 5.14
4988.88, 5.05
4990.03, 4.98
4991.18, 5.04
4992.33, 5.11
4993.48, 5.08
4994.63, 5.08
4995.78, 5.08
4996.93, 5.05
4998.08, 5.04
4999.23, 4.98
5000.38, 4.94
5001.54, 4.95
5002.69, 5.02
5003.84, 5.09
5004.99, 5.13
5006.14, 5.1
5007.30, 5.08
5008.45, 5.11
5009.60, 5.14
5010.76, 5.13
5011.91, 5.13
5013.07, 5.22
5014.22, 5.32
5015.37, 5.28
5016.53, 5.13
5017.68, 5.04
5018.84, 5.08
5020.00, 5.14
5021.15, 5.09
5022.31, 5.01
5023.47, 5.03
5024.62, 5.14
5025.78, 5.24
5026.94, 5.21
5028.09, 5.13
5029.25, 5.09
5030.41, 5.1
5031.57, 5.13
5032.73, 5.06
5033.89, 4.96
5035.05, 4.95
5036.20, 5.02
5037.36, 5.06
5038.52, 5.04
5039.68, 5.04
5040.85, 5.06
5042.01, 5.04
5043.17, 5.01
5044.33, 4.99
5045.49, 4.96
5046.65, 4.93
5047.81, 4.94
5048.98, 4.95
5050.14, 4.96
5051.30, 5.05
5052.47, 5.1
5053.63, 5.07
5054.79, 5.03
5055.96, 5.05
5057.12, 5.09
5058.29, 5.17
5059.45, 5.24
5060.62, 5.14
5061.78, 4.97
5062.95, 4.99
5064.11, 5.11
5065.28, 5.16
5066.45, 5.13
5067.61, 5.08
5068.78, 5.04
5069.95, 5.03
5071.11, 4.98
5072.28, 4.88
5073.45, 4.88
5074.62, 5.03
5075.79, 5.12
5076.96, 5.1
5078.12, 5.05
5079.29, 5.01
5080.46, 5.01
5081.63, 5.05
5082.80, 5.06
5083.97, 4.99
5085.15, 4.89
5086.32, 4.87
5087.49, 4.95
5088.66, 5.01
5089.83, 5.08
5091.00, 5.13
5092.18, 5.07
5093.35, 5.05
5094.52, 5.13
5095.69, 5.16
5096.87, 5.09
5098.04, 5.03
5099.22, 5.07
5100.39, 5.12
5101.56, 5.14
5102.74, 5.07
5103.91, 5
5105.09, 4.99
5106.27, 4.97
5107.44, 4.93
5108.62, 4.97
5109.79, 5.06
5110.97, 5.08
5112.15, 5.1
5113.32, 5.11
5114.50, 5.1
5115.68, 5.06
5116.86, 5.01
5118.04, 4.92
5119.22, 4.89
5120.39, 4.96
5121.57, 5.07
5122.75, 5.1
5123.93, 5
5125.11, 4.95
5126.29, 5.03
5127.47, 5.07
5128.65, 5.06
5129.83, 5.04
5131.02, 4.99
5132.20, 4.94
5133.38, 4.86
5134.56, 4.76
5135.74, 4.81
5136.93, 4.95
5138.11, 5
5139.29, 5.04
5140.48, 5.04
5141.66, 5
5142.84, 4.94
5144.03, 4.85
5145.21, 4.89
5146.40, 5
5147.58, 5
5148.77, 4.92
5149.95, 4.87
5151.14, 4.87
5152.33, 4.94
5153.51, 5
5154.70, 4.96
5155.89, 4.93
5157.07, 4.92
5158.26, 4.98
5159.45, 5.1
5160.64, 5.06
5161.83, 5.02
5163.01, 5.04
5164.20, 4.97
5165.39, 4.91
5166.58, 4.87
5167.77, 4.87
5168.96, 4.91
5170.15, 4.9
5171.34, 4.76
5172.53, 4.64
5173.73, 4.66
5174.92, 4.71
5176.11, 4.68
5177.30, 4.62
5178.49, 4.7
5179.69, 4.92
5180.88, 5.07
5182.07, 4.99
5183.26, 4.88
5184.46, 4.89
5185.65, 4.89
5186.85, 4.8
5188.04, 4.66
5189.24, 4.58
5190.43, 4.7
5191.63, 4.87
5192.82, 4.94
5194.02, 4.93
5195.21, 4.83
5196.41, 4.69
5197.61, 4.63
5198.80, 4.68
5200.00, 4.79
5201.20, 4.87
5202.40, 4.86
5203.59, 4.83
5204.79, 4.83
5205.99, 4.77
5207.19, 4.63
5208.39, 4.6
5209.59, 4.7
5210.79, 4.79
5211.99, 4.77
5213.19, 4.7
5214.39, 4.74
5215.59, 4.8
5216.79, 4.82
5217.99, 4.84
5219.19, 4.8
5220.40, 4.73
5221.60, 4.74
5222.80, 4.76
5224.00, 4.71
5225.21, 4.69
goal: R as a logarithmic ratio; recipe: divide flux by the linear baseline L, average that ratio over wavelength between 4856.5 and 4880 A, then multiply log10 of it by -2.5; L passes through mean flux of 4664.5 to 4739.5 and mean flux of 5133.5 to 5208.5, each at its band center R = 0.314 mag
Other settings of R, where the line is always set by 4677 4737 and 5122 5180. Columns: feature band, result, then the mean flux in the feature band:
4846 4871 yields 0.28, 4.23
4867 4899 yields 0.14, 4.76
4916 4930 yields 0.02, 5.24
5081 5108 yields 0.00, 5.04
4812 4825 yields 0.02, 5.4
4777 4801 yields 0.01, 5.52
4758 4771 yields 0.01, 5.58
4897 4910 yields 0.02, 5.27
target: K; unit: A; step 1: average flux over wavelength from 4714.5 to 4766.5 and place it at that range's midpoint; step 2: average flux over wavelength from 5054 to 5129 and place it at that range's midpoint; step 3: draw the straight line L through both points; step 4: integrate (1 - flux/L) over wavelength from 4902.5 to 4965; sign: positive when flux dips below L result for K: 0.7 A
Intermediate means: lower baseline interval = 5.62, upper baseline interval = 5.04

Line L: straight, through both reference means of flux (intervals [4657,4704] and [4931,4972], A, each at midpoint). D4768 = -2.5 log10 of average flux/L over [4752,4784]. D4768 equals 0.013 mag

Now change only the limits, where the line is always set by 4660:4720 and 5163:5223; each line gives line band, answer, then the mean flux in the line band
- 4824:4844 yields 0.04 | 5.27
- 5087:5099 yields -0.02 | 5.07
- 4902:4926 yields 0.00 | 5.31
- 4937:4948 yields 0.01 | 5.22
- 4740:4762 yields 0.01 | 5.57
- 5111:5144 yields -0.02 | 4.99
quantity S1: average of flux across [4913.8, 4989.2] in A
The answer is 5.22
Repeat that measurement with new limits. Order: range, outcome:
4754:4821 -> 5.49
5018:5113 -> 5.05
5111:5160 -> 4.98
